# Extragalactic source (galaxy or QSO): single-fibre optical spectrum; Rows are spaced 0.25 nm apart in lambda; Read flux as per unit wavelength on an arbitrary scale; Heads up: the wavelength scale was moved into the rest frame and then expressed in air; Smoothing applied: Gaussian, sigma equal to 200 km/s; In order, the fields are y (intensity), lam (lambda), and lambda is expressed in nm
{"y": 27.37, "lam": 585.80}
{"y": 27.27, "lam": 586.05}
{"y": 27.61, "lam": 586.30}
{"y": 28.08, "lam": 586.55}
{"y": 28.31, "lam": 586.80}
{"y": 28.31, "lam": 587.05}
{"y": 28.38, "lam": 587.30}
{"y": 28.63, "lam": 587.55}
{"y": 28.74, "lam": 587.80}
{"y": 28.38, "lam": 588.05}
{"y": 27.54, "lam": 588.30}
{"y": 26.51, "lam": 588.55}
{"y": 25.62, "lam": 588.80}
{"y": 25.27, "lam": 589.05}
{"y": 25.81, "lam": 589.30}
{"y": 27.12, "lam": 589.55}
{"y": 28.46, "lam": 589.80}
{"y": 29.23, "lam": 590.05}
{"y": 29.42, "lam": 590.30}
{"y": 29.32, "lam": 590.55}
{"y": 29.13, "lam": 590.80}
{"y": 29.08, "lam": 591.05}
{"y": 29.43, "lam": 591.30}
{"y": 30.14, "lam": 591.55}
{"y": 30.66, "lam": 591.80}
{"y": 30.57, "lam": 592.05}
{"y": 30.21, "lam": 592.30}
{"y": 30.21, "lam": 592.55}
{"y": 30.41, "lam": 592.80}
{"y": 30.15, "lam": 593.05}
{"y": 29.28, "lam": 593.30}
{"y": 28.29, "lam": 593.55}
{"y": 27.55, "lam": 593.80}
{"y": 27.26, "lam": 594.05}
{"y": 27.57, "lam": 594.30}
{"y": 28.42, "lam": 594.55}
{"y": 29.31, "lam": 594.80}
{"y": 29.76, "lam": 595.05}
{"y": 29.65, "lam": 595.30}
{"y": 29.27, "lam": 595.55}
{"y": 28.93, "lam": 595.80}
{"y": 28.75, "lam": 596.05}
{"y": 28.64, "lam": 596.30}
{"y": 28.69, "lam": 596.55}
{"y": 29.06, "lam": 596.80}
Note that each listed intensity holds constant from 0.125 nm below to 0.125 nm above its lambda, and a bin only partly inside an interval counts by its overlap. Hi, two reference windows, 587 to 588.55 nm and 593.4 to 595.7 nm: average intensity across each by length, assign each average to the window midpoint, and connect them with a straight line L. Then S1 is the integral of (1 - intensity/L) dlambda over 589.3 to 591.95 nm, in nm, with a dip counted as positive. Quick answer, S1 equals -0.07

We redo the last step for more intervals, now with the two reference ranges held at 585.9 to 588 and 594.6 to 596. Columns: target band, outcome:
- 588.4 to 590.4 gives 0.09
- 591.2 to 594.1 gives -0.06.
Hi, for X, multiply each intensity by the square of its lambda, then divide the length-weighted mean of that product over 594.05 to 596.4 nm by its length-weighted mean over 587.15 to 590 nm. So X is 1.08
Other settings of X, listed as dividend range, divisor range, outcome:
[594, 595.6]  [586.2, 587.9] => 1.04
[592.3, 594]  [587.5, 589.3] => 1.10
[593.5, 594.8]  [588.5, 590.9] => 1.03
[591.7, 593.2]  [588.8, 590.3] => 1.13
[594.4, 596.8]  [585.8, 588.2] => 1.06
